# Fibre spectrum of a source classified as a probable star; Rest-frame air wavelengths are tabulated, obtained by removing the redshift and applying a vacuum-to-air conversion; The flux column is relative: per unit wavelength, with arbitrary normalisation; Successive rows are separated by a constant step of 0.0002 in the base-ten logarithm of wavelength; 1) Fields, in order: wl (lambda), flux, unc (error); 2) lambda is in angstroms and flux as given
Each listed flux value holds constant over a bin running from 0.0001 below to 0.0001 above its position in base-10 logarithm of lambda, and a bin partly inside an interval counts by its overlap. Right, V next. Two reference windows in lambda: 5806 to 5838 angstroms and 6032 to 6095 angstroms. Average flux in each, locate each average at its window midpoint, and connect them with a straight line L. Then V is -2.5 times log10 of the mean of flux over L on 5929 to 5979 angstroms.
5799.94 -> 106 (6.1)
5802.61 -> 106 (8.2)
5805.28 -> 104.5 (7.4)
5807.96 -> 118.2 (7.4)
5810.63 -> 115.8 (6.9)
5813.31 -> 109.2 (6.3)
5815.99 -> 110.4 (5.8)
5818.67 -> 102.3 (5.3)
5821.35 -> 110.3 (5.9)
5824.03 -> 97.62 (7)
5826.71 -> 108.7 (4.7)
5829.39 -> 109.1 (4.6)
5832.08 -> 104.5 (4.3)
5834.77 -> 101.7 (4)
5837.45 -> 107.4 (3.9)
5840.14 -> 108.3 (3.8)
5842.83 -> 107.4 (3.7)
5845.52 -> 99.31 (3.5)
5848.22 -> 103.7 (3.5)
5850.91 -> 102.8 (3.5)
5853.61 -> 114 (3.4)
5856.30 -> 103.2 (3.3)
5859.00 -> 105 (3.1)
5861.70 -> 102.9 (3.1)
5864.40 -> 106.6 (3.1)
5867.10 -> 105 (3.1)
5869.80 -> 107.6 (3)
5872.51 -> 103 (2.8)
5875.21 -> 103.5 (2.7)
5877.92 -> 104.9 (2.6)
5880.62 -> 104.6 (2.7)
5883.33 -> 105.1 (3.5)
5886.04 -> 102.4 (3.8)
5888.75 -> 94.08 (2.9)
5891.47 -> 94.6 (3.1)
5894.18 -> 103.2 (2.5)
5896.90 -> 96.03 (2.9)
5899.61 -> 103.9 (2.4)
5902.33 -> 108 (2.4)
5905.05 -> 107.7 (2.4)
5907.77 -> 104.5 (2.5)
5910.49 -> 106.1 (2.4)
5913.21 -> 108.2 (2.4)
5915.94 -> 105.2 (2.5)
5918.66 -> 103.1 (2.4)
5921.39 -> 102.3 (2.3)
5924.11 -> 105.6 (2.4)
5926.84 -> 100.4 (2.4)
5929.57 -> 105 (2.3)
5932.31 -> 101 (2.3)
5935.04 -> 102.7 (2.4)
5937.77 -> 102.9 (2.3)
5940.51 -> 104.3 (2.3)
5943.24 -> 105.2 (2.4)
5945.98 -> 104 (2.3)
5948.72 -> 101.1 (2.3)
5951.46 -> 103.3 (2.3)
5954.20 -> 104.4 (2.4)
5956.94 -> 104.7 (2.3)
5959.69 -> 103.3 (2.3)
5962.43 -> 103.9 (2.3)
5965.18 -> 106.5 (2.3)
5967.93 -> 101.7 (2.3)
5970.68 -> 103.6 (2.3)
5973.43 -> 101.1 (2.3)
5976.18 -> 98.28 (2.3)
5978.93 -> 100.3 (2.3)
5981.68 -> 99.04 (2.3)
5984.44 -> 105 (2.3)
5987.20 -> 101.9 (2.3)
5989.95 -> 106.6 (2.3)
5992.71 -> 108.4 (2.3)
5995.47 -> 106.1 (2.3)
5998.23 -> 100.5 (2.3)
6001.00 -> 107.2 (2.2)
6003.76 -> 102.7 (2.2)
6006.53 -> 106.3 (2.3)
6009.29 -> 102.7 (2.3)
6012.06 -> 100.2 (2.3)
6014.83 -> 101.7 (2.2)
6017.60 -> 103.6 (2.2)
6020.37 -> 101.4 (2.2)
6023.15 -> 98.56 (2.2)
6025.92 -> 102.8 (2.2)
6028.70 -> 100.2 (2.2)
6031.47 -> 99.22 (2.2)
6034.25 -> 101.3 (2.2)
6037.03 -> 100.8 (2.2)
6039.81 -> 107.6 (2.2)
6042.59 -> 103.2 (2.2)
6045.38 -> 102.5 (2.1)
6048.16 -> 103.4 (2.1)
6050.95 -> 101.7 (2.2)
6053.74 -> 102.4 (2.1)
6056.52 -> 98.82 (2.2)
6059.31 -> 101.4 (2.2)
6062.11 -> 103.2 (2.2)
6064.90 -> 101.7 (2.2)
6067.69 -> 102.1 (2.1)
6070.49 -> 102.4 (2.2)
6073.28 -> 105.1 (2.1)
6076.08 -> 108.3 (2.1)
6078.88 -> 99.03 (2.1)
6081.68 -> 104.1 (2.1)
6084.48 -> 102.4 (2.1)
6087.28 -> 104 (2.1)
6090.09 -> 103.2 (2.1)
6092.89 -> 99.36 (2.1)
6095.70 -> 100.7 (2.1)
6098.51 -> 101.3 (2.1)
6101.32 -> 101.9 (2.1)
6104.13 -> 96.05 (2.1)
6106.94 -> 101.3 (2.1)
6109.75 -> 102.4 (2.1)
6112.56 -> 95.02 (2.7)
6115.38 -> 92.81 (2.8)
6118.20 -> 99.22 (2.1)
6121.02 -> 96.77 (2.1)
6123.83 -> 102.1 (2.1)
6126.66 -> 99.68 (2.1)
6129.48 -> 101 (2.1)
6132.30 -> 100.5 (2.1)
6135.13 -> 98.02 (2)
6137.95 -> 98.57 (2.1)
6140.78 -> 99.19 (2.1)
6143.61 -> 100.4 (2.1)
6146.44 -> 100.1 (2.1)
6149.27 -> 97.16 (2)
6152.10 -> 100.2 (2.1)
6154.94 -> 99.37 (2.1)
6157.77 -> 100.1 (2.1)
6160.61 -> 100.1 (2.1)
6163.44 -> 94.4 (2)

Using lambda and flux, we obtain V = 0.02 mag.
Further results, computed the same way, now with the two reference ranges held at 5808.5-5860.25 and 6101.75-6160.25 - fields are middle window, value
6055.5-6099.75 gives -0.02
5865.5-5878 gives 0.01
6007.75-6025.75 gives 0.00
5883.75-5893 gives 0.08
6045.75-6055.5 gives -0.01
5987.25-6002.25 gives -0.03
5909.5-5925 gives -0.01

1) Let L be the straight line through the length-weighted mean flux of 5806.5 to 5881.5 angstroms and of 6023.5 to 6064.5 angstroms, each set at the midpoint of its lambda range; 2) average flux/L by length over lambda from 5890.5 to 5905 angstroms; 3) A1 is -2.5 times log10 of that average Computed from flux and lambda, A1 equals 0.034 mag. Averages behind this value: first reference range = 106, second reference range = 102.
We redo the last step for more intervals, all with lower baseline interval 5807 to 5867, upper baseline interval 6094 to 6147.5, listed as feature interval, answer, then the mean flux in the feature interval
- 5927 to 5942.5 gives 0.01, 103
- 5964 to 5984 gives 0.02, 102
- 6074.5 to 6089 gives -0.03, 104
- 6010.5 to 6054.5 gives 0.00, 102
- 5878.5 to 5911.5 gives 0.03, 103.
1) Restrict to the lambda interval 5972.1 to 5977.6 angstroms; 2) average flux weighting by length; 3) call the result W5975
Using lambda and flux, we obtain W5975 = 99.8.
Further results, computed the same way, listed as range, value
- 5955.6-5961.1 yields 104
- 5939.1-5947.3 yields 104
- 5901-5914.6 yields 107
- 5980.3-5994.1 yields 104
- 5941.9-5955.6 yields 104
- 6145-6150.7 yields 98.7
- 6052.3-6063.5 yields 101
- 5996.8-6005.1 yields 103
